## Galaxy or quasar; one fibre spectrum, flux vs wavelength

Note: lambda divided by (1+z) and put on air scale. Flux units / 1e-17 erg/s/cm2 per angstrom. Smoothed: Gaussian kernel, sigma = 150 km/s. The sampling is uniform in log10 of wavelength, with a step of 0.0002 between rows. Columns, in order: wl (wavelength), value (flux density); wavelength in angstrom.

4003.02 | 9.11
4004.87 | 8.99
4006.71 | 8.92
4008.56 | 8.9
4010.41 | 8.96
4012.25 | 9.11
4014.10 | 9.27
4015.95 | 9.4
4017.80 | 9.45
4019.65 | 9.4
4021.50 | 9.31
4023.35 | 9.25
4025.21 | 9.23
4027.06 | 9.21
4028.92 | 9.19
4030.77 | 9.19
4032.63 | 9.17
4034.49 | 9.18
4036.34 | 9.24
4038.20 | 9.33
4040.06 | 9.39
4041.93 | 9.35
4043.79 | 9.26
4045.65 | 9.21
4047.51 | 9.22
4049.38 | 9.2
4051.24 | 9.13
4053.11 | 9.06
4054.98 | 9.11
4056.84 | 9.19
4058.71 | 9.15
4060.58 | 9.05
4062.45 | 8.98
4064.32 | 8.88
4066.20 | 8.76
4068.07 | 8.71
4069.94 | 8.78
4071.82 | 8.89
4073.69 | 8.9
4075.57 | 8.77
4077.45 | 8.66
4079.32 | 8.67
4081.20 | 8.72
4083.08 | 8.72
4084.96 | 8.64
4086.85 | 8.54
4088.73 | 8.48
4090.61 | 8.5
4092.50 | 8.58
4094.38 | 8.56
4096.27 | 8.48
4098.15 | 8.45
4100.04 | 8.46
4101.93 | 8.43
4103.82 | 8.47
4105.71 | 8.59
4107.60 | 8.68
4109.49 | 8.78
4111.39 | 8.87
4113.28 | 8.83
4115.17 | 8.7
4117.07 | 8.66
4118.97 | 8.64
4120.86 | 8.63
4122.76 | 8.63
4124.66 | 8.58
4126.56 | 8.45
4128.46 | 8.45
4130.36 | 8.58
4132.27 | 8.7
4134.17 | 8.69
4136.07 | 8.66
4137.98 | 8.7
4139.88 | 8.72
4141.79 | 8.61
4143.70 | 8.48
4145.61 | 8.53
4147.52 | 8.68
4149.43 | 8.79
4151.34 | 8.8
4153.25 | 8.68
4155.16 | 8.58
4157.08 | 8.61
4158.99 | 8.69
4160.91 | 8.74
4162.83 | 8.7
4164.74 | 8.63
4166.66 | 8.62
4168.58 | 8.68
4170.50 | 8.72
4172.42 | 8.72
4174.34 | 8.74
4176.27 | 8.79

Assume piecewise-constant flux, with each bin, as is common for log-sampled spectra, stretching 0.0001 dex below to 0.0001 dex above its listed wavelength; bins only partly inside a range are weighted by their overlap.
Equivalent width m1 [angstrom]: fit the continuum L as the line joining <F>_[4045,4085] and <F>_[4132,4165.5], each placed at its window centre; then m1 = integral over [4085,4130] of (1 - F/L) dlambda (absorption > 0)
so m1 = 1.1 angstrom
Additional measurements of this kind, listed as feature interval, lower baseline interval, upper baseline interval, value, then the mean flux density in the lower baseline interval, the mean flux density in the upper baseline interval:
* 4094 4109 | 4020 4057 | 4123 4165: 0.60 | 9.23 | 8.64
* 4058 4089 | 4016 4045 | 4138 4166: 0.94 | 9.28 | 8.66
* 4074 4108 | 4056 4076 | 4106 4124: 0.88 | 8.91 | 8.71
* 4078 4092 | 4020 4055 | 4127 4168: 0.57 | 9.23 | 8.65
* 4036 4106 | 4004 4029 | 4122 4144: 0.50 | 9.18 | 8.61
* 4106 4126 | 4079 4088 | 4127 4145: -0.15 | 8.65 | 8.61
